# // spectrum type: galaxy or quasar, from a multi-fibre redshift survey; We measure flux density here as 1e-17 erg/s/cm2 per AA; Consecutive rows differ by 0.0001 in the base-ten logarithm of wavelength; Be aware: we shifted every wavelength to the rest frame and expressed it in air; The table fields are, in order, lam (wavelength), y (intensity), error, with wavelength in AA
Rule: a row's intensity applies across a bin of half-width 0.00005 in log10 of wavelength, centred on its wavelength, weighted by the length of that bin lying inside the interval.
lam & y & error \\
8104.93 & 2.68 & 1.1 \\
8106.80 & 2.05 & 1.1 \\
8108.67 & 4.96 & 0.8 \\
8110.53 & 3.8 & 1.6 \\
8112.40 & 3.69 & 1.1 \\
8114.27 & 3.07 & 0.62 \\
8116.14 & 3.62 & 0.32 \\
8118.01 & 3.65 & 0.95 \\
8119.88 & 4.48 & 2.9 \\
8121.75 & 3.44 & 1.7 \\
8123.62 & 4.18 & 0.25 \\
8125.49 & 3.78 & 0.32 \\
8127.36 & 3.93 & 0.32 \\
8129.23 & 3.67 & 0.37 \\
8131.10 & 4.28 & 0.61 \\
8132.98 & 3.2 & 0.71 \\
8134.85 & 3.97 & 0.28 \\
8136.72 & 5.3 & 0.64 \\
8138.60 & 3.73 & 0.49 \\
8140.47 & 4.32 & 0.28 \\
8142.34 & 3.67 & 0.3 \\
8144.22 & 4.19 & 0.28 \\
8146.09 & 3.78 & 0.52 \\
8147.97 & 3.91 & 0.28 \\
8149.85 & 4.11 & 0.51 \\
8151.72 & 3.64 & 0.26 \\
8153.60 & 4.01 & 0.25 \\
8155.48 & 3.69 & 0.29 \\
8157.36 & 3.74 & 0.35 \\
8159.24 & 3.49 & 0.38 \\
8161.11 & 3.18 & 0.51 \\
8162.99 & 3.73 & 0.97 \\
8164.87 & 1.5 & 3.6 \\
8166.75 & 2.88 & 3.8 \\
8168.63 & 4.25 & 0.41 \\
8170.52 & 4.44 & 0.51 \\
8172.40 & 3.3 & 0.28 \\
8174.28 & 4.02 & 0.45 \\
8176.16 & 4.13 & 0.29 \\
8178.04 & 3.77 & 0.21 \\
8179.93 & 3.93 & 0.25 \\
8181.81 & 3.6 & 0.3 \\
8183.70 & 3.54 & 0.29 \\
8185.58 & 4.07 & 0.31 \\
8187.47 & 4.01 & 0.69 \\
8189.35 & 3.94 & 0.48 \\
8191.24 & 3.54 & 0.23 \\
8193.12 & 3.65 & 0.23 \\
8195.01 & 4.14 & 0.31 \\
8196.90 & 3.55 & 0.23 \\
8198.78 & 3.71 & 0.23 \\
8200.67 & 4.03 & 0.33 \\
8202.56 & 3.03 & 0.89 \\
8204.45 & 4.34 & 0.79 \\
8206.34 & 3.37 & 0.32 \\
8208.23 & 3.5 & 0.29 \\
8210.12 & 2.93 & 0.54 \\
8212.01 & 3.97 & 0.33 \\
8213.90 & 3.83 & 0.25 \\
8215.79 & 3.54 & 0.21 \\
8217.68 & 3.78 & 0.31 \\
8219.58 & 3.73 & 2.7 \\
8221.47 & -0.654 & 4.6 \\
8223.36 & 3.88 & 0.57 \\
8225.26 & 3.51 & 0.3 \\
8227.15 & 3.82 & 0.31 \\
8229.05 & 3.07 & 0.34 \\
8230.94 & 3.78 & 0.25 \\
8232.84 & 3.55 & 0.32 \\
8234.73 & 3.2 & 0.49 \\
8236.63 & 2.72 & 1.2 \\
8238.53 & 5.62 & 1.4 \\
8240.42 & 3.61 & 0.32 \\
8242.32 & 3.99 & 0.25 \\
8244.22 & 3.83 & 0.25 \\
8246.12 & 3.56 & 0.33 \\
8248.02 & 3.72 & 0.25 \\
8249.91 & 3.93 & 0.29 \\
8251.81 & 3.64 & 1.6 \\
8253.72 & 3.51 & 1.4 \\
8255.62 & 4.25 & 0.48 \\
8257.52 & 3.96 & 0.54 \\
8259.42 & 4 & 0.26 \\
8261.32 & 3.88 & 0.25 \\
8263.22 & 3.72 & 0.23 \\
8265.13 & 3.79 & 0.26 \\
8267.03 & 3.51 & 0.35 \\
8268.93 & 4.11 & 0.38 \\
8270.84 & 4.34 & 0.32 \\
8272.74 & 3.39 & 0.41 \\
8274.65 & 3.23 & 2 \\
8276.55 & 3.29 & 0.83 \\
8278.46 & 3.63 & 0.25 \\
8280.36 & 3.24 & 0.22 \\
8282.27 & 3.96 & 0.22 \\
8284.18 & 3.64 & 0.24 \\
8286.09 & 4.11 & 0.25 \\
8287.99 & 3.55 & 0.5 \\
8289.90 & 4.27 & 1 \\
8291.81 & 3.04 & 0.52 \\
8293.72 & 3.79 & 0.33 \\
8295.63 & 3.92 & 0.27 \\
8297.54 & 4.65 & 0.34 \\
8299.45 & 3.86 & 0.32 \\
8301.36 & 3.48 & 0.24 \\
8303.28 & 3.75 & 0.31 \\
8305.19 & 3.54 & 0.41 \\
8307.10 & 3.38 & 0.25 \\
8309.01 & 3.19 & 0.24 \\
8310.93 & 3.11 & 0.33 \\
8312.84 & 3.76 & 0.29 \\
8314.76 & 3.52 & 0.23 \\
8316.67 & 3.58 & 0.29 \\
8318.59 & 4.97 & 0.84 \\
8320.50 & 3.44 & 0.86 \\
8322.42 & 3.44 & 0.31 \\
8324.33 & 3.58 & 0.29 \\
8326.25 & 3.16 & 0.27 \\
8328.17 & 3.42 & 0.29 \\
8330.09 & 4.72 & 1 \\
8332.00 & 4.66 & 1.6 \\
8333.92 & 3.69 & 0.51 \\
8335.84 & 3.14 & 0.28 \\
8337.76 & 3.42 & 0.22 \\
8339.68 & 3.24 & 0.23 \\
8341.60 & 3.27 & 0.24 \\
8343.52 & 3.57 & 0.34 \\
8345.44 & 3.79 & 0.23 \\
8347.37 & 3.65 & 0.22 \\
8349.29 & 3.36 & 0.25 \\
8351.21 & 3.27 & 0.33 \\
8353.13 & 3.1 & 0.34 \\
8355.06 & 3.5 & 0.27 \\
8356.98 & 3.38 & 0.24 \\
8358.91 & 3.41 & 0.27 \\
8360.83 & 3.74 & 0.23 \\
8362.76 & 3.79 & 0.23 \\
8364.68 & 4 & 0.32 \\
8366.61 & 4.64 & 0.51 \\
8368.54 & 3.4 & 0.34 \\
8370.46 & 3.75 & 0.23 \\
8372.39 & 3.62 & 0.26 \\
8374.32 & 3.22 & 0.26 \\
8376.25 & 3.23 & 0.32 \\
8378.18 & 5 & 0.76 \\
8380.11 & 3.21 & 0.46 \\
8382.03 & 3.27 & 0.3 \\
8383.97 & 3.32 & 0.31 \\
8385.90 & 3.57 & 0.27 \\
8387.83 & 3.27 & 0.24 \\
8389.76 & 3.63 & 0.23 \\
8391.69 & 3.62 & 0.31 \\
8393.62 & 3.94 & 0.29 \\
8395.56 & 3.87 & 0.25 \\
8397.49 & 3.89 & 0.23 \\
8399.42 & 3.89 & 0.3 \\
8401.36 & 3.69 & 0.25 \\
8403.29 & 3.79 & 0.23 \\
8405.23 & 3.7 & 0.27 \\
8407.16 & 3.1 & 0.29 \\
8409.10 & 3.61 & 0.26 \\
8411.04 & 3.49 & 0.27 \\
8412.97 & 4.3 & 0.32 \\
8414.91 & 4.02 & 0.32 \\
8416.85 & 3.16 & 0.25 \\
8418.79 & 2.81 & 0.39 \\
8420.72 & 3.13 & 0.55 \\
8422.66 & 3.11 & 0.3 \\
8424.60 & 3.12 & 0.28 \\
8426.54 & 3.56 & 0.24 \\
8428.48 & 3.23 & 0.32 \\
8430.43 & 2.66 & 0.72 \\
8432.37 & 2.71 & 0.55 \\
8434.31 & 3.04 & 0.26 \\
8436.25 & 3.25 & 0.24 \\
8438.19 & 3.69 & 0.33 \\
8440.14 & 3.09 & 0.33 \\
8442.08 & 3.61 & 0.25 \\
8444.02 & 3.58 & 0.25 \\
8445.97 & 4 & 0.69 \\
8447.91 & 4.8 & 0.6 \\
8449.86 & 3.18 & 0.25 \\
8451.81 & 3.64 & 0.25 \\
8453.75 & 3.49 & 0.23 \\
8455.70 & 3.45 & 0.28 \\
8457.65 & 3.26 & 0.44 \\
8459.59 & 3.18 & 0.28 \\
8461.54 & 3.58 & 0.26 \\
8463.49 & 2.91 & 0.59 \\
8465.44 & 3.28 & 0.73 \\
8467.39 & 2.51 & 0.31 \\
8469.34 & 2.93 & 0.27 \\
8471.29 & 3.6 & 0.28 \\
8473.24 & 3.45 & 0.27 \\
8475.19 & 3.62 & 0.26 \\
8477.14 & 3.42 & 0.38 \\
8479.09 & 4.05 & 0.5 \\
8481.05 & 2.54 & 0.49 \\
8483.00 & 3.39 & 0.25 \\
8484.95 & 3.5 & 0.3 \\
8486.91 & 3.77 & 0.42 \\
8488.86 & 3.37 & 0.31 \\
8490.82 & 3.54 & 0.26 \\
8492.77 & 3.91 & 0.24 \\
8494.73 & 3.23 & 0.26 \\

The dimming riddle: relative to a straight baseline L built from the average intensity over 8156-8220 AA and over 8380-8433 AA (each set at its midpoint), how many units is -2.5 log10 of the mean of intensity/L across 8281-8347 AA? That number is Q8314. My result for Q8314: -0.04 mag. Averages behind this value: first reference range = 3.65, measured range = 3.69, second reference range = 3.46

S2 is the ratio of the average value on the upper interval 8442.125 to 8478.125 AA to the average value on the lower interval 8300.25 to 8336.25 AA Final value 0.94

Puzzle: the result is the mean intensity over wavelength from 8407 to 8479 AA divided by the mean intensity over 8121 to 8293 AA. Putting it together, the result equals 0.91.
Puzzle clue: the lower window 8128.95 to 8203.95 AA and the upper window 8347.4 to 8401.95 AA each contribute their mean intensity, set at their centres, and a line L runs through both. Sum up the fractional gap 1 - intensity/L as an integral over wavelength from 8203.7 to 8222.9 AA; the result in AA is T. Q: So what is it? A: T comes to 2.6 AA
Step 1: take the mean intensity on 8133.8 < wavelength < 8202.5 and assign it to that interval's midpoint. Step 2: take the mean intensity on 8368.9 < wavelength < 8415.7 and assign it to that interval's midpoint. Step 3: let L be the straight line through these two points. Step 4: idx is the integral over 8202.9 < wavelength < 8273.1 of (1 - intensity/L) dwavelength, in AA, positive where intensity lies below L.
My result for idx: 2.2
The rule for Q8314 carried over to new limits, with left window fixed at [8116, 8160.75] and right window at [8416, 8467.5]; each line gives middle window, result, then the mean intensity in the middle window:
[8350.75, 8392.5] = -0.04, 3.59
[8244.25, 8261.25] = -0.04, 3.83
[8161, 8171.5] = 0.15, 3.34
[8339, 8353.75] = 0.03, 3.42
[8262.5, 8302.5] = -0.03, 3.74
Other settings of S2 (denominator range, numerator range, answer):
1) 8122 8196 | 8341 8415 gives 0.96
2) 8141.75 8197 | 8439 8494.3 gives 0.93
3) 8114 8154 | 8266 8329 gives 0.93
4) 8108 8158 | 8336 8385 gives 0.91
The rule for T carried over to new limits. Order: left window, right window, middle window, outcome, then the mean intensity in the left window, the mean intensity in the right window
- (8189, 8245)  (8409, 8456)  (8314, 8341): -1.7 AA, 3.55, 3.43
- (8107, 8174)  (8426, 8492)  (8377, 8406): -2.1 AA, 3.77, 3.38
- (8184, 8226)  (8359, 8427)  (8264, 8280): -0.4 AA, 3.52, 3.61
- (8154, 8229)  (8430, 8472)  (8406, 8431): 0.2 AA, 3.55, 3.35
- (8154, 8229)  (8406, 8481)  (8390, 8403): -1.5 AA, 3.55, 3.38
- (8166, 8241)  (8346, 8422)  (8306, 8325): 0.0 AA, 3.62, 3.6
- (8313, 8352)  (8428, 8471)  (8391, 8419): -1.9 AA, 3.65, 3.33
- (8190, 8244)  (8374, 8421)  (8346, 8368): -0.2 AA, 3.53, 3.6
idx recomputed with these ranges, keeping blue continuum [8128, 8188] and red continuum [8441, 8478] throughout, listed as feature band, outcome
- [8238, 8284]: -1.7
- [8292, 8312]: -0.1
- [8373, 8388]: 0.0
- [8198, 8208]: 0.1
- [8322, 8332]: -0.5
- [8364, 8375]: -0.7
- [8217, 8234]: 2.5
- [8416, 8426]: 1.2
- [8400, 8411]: -0.2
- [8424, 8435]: 1.4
